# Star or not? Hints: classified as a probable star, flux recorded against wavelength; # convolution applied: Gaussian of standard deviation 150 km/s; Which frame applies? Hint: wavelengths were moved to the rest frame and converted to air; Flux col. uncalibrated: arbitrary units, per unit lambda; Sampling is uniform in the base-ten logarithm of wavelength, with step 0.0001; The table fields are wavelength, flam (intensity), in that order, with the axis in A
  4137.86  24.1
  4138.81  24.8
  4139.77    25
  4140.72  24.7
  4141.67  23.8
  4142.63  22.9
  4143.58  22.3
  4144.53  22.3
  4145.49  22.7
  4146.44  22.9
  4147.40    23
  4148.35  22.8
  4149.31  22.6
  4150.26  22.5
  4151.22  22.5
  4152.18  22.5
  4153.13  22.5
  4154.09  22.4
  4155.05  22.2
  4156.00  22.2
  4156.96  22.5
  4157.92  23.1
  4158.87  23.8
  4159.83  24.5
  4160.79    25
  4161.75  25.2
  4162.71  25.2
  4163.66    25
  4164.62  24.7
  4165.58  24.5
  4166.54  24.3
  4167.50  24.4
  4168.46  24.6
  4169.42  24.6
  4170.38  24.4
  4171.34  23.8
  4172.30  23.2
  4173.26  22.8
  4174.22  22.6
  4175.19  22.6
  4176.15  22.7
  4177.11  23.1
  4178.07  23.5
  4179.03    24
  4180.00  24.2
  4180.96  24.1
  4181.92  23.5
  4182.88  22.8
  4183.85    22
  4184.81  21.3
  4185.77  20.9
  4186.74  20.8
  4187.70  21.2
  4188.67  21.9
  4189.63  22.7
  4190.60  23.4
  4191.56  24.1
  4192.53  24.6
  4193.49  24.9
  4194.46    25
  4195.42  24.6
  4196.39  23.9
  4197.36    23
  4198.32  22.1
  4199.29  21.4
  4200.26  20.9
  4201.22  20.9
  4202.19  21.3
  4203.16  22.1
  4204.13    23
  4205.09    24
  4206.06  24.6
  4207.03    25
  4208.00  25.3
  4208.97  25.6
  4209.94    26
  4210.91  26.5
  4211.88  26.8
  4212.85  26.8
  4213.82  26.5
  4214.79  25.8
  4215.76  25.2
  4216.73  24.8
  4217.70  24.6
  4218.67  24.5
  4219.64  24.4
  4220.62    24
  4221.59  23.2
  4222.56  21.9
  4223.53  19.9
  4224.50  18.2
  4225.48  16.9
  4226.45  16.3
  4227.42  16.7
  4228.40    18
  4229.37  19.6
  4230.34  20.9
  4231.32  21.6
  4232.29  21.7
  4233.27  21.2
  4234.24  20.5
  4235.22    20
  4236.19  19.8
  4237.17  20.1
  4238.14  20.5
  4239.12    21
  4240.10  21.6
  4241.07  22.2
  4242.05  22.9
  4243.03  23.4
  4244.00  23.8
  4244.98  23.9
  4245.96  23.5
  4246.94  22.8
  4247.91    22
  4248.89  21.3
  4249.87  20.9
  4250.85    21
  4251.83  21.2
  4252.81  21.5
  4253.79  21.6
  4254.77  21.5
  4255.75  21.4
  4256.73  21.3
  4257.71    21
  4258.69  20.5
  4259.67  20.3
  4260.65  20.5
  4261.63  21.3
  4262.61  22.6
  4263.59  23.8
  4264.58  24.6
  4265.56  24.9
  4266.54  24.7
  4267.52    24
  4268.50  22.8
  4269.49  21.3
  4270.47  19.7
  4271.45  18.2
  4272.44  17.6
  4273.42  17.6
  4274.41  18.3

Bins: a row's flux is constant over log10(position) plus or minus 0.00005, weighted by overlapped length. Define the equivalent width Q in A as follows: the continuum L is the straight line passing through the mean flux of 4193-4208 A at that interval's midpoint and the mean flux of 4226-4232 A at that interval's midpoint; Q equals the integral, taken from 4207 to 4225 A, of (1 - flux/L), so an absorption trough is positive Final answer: -3.0 A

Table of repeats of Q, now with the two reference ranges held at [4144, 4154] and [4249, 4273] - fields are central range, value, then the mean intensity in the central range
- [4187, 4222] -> -3.0 A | 24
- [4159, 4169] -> -1.0 A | 24.7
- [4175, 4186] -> -0.3 A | 23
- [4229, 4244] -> 0.4 A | 21.2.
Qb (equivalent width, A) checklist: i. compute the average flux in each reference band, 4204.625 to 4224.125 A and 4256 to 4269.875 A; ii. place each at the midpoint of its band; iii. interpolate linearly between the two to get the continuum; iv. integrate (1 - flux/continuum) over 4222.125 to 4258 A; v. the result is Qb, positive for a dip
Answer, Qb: 3.9 A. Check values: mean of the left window 24.7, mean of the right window 22.4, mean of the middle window 20.9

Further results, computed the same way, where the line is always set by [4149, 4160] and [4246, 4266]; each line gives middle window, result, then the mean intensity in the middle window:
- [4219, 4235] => 1.26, 20.3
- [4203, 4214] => -1.48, 25.2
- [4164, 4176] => -0.67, 23.8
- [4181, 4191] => 0.14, 22.1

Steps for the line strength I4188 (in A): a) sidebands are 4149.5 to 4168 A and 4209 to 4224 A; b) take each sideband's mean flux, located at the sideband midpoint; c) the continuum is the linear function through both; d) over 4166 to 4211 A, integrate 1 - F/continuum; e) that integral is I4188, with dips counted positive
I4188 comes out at 1.6 A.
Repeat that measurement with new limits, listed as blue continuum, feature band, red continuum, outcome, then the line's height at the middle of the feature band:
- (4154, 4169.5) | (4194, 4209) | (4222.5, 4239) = -1.2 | 21.5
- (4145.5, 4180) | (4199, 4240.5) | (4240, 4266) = 0.6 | 22.6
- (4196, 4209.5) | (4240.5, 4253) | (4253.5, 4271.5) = 0.0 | 22.3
